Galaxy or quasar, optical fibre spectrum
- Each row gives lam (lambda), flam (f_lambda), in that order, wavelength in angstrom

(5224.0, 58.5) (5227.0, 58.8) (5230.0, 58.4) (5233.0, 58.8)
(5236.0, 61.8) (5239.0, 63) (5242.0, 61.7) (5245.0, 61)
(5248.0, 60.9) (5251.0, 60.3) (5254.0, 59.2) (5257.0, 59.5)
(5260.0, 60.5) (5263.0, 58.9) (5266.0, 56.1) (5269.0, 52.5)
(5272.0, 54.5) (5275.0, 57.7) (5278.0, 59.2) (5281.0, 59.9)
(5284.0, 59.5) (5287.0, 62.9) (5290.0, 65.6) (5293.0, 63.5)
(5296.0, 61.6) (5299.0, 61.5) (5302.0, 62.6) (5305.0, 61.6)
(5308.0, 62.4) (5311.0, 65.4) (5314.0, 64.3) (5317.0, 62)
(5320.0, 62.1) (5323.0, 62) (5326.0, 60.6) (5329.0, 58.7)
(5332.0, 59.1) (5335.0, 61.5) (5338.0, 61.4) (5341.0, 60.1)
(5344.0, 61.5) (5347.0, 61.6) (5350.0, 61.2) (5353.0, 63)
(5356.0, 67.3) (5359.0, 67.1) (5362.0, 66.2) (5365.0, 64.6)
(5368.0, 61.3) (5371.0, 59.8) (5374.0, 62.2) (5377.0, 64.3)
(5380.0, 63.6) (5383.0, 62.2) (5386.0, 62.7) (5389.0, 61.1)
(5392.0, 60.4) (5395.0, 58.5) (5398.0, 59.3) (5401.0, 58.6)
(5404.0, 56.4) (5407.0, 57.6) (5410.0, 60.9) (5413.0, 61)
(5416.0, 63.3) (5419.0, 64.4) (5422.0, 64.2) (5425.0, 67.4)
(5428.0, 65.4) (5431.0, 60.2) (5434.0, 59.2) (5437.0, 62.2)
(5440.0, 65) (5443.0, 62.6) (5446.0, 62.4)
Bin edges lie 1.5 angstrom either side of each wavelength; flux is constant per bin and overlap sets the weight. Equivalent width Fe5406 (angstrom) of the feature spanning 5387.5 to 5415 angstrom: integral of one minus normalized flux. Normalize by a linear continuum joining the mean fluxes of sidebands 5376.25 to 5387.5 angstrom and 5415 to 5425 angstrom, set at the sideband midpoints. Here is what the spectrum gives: 1.9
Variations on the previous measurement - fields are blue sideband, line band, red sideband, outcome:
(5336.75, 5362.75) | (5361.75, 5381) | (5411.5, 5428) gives 0.17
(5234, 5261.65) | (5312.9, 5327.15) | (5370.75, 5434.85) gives -0.24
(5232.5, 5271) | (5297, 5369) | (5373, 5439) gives -2.19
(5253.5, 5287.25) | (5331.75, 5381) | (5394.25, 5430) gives -2.13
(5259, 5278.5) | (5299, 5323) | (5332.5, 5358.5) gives -1.18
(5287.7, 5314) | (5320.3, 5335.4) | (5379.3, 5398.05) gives 0.50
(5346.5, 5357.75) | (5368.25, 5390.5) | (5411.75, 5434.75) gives 0.42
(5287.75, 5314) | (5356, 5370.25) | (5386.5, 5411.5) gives -0.97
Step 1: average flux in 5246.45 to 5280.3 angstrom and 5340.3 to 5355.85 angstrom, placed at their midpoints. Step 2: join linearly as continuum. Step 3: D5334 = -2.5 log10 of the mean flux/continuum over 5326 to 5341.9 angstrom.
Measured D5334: 0.02 mag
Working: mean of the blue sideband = 58.2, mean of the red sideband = 62.1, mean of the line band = 60.2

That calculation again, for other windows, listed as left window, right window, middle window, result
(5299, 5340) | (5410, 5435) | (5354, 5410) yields 0.013 mag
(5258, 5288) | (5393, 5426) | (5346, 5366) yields -0.081 mag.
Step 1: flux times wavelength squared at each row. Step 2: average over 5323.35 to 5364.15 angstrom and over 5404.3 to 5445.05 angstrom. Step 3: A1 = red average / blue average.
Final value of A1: 1.03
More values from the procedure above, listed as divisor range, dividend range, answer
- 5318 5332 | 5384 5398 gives 1.02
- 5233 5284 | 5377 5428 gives 1.10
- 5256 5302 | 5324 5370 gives 1.07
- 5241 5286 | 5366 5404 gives 1.09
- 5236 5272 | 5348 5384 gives 1.12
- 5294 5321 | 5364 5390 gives 1.02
